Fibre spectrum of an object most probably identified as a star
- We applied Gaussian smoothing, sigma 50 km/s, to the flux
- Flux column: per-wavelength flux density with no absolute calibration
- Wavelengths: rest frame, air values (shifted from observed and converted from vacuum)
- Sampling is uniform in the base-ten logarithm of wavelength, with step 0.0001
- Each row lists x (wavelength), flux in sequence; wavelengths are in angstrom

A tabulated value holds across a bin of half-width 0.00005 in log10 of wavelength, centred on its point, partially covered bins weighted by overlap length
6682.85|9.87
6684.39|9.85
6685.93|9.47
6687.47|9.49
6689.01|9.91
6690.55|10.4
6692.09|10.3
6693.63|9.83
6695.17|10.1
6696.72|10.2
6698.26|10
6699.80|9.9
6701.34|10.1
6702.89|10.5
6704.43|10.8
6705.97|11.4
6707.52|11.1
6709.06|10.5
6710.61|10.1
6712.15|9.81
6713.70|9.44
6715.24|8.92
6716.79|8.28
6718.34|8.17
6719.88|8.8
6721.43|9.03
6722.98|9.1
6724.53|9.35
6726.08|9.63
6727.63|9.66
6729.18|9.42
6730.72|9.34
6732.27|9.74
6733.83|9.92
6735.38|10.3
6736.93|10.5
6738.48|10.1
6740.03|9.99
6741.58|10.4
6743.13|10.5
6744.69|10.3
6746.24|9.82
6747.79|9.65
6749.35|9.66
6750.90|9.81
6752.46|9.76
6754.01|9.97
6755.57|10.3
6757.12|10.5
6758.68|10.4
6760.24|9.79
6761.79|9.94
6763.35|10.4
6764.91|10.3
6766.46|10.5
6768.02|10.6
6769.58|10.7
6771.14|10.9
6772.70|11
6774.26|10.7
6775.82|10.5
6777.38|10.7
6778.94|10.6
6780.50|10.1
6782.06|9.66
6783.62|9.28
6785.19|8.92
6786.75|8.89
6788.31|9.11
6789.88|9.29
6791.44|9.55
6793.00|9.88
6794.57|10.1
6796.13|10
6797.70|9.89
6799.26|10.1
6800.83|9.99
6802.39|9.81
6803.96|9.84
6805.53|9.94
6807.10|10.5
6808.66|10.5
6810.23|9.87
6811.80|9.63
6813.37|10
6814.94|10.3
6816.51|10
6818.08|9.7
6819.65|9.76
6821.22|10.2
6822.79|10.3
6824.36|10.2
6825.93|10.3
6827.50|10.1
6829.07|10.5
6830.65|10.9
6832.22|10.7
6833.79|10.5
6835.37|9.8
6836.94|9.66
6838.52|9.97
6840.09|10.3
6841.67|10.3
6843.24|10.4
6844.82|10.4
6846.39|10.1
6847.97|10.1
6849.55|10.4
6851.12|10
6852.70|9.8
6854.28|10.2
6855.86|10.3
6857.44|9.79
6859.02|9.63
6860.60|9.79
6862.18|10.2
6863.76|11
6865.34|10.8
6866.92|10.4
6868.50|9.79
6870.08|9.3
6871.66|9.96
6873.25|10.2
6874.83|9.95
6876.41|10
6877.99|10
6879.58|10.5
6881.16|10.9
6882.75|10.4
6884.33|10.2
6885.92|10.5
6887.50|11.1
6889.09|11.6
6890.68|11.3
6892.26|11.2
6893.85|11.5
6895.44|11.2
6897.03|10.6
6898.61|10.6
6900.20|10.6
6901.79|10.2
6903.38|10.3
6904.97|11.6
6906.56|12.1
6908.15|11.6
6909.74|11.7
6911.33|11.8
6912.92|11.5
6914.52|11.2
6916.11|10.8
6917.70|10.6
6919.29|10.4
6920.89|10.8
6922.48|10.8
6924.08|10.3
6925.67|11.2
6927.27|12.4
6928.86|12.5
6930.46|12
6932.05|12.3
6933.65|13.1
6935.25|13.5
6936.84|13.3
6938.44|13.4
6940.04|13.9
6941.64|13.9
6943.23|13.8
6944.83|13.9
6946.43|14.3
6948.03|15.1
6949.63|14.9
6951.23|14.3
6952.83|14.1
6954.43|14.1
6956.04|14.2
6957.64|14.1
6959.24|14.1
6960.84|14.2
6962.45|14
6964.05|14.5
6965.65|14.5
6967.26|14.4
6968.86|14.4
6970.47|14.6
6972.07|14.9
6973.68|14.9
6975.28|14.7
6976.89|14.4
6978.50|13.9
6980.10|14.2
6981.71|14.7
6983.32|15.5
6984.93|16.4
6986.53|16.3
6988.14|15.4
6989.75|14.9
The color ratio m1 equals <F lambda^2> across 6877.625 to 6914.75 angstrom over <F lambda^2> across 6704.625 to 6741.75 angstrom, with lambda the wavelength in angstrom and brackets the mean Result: 1.19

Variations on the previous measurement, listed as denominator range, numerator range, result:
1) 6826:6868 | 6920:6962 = 1.33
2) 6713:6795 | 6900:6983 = 1.40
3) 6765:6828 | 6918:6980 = 1.41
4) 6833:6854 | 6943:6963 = 1.45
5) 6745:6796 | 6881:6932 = 1.15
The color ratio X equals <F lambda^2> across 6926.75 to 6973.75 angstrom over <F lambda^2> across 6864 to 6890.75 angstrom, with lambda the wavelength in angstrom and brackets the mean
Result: 1.37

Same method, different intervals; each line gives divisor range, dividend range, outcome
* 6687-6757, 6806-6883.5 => 1.07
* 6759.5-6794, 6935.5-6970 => 1.48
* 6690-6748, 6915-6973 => 1.43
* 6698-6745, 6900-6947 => 1.30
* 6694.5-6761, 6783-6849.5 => 1.04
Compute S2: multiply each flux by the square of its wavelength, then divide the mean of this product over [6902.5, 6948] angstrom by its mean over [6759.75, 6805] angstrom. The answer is 1.26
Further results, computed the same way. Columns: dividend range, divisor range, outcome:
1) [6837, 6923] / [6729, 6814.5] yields 1.09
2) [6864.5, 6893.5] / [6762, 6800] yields 1.07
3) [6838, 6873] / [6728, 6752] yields 1.05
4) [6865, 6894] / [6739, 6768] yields 1.07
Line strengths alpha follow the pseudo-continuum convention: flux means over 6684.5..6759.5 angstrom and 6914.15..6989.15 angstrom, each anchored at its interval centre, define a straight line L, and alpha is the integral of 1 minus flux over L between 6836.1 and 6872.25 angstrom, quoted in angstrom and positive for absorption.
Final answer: 5.8 angstrom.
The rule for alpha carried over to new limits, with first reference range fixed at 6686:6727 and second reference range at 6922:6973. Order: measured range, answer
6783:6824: 5.47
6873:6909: 5.45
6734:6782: 1.55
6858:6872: 2.52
